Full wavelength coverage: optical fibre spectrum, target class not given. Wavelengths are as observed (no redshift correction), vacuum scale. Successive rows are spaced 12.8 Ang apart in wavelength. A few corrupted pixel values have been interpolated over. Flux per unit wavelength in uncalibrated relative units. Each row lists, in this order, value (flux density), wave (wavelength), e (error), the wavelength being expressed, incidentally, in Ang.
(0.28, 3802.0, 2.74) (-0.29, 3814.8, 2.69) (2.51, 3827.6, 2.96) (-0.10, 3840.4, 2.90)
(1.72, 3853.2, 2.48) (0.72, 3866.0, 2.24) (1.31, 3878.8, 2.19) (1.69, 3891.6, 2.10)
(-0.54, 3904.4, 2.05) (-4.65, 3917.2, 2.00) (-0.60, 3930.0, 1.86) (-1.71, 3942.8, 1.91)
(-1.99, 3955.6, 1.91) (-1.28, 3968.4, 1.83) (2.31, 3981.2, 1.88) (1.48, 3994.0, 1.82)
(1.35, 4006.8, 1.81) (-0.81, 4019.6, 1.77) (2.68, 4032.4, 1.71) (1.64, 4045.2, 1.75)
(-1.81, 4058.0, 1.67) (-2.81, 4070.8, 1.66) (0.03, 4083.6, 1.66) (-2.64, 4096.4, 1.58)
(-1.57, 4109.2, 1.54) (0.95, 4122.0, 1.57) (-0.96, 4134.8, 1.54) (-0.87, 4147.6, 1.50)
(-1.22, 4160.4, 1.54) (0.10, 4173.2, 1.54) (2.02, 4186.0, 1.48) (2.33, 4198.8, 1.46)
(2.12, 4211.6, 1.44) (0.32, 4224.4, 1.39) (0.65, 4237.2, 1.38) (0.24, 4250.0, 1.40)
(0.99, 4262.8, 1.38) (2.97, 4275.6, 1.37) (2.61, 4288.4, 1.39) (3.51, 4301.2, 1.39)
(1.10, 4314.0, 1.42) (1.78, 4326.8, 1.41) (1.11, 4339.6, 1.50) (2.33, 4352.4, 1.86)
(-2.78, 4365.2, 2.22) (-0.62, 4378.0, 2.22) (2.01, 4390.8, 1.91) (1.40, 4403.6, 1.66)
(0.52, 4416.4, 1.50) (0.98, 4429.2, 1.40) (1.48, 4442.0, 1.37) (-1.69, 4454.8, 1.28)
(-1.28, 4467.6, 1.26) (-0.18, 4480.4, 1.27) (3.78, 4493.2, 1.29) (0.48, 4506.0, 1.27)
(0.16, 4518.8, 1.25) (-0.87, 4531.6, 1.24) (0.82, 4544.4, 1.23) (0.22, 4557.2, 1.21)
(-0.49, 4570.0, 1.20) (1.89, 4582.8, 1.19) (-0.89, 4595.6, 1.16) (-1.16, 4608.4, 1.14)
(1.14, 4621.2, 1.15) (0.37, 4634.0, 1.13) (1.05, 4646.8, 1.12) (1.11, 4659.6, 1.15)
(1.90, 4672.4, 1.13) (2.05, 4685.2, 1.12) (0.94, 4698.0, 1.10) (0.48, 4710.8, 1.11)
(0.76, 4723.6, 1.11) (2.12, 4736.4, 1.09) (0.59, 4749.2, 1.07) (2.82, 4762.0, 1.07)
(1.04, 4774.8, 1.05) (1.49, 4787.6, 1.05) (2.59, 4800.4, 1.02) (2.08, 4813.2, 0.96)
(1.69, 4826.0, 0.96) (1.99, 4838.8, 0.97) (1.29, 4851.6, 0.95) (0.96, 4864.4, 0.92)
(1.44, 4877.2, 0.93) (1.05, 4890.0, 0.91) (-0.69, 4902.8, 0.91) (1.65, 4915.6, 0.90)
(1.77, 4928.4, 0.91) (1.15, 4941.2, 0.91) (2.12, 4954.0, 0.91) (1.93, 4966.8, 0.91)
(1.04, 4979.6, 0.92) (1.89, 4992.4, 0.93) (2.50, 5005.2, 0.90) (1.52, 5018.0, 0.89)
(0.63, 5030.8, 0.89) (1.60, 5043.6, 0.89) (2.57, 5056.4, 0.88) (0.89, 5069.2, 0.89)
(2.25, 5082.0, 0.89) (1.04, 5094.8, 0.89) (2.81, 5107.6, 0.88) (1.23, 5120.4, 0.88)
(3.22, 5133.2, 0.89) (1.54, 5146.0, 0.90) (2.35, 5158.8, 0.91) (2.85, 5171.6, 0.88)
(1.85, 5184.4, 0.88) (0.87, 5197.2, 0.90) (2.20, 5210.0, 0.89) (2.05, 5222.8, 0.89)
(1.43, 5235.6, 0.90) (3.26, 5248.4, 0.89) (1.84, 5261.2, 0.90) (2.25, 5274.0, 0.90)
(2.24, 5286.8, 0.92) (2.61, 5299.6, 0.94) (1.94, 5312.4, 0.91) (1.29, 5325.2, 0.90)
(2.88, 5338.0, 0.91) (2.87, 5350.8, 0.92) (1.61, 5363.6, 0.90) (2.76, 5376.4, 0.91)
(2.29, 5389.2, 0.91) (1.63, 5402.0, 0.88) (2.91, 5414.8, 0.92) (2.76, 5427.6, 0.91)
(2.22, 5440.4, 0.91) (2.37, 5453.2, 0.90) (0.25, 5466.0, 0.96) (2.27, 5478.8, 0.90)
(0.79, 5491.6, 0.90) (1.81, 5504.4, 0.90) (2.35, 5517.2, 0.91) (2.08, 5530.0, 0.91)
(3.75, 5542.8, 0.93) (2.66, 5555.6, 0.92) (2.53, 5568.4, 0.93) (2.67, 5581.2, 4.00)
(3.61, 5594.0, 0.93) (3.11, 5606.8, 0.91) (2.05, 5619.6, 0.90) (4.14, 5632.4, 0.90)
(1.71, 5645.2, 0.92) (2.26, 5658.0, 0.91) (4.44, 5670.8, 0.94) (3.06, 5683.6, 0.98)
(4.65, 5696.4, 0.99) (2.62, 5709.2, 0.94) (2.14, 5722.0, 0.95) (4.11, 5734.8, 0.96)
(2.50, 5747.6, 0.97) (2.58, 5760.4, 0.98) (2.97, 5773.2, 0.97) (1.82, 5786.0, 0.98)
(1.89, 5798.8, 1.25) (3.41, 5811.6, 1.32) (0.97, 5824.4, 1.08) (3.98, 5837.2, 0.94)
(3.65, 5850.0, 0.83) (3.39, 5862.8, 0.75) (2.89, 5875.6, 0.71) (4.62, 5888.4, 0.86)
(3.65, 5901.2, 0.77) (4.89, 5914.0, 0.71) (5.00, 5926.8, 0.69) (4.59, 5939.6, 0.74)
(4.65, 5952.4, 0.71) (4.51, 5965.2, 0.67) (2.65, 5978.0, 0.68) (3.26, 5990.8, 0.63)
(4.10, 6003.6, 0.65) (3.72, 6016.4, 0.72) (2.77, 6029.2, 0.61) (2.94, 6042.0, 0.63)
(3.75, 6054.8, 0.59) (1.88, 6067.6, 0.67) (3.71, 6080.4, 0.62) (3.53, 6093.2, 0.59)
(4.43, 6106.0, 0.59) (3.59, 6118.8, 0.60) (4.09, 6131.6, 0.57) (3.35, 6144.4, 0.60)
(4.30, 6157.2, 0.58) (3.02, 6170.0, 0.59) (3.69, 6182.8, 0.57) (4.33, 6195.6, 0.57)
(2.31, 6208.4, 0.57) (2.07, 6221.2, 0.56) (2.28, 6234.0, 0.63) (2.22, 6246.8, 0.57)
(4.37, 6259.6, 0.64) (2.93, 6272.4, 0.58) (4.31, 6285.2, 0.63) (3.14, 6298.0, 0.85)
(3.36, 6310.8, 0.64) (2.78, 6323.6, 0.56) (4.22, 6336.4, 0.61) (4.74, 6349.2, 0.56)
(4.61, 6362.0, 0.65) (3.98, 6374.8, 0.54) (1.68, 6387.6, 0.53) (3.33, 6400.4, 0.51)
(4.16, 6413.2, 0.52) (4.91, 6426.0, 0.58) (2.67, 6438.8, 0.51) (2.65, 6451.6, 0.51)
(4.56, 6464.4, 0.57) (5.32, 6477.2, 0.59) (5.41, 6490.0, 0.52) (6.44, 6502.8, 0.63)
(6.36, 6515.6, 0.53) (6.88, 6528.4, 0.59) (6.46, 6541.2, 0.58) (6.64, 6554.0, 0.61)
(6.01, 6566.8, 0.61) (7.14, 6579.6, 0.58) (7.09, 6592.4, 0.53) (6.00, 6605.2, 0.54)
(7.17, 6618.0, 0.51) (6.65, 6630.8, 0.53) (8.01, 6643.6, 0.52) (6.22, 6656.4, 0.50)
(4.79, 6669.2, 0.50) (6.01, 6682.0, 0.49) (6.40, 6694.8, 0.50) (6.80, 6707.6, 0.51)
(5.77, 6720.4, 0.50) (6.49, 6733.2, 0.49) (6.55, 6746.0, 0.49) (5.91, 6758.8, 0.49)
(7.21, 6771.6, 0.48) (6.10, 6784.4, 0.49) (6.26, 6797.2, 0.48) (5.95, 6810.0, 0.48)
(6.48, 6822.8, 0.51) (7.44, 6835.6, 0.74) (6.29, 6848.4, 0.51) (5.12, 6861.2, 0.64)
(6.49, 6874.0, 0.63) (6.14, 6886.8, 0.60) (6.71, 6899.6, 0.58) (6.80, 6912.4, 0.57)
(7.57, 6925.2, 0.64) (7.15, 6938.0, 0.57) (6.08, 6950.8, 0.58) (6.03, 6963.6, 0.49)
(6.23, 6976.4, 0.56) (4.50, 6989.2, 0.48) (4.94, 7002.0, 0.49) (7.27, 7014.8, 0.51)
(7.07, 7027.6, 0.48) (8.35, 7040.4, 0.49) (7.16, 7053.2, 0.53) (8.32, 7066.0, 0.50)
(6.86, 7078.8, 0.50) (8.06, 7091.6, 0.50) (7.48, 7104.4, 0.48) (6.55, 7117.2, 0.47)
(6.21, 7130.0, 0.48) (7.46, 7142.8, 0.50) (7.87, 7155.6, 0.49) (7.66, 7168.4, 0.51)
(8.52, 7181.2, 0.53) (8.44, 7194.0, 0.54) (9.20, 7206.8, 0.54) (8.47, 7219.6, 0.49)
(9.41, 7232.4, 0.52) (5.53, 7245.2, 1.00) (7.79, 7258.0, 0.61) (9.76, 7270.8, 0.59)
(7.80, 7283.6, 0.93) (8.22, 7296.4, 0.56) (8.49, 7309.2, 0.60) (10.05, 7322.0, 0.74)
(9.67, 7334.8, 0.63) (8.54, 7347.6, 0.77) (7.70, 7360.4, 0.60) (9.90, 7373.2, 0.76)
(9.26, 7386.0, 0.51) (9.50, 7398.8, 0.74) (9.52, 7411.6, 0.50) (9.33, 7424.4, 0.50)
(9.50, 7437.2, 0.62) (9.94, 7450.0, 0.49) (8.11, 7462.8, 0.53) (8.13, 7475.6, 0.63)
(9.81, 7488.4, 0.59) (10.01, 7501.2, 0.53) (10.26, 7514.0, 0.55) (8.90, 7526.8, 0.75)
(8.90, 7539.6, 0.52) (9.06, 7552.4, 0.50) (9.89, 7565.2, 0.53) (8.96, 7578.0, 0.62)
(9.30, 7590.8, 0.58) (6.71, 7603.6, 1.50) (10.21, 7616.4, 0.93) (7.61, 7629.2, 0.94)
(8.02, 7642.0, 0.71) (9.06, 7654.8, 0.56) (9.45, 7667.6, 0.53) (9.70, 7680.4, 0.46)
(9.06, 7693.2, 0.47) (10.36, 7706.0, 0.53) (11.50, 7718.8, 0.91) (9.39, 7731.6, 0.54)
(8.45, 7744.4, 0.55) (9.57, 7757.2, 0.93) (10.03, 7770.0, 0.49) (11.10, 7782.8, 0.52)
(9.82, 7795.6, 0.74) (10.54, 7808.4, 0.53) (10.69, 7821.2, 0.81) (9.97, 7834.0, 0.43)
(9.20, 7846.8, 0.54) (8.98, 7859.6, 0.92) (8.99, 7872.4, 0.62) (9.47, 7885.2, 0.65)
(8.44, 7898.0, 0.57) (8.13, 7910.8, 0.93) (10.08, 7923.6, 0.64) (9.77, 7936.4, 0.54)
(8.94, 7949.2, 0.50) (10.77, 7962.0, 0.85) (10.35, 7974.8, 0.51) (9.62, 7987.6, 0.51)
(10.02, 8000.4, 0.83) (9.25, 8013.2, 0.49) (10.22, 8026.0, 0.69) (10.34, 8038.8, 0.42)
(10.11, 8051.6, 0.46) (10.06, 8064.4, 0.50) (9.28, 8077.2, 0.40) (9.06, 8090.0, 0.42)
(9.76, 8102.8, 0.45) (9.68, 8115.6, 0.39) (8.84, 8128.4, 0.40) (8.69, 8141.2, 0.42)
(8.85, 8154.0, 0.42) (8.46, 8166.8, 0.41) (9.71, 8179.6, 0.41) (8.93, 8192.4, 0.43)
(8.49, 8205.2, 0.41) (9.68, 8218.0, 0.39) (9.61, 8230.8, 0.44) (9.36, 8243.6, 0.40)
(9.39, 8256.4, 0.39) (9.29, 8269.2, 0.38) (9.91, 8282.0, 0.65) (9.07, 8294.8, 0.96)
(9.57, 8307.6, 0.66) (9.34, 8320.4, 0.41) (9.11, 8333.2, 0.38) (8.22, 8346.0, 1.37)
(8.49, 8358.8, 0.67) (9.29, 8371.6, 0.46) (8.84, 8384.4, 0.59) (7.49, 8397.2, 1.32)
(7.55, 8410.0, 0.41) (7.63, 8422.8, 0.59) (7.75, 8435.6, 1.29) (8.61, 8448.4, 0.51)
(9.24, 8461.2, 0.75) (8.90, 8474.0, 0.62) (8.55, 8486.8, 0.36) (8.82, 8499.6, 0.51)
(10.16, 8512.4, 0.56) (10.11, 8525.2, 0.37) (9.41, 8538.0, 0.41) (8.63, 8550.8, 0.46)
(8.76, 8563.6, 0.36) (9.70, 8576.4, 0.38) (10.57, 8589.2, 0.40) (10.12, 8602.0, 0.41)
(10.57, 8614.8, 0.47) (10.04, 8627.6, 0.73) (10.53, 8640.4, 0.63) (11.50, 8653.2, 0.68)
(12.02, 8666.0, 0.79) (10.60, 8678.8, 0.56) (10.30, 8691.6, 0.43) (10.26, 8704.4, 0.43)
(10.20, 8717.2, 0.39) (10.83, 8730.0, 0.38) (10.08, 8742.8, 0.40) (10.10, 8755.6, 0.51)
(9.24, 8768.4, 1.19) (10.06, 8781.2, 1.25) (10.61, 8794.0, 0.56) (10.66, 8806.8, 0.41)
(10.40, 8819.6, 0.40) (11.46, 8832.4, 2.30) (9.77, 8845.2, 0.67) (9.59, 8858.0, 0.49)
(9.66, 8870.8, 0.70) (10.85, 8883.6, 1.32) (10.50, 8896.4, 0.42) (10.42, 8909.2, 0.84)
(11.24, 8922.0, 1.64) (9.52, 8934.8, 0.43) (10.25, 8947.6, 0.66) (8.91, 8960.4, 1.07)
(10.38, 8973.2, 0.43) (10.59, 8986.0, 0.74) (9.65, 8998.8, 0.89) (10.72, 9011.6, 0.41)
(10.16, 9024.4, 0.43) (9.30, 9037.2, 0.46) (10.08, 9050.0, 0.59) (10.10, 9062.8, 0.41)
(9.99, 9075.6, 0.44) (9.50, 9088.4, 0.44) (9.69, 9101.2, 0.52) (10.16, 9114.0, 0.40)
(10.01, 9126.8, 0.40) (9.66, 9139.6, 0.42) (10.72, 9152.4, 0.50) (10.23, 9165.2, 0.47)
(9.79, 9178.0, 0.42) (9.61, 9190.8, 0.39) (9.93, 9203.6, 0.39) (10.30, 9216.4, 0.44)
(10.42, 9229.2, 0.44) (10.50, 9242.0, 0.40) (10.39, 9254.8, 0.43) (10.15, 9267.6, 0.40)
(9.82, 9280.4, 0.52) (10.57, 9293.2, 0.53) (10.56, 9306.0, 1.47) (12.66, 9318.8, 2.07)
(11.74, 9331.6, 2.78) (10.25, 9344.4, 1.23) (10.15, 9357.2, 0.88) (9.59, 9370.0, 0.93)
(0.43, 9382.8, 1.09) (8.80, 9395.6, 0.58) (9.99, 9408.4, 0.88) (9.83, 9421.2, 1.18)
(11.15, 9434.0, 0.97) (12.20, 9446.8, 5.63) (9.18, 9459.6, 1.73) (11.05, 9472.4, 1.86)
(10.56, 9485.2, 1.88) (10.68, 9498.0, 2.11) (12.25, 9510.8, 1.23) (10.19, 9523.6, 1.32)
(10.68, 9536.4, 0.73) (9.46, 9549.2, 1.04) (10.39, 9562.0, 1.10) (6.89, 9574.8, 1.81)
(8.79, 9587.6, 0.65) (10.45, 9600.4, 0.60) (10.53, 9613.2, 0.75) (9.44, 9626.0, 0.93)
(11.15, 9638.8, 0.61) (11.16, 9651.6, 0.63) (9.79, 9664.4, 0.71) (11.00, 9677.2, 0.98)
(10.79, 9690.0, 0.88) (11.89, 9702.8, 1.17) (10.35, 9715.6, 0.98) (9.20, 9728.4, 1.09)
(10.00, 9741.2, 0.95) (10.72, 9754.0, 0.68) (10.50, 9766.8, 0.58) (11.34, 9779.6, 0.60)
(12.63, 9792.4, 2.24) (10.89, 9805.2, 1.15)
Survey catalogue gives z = 0.625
